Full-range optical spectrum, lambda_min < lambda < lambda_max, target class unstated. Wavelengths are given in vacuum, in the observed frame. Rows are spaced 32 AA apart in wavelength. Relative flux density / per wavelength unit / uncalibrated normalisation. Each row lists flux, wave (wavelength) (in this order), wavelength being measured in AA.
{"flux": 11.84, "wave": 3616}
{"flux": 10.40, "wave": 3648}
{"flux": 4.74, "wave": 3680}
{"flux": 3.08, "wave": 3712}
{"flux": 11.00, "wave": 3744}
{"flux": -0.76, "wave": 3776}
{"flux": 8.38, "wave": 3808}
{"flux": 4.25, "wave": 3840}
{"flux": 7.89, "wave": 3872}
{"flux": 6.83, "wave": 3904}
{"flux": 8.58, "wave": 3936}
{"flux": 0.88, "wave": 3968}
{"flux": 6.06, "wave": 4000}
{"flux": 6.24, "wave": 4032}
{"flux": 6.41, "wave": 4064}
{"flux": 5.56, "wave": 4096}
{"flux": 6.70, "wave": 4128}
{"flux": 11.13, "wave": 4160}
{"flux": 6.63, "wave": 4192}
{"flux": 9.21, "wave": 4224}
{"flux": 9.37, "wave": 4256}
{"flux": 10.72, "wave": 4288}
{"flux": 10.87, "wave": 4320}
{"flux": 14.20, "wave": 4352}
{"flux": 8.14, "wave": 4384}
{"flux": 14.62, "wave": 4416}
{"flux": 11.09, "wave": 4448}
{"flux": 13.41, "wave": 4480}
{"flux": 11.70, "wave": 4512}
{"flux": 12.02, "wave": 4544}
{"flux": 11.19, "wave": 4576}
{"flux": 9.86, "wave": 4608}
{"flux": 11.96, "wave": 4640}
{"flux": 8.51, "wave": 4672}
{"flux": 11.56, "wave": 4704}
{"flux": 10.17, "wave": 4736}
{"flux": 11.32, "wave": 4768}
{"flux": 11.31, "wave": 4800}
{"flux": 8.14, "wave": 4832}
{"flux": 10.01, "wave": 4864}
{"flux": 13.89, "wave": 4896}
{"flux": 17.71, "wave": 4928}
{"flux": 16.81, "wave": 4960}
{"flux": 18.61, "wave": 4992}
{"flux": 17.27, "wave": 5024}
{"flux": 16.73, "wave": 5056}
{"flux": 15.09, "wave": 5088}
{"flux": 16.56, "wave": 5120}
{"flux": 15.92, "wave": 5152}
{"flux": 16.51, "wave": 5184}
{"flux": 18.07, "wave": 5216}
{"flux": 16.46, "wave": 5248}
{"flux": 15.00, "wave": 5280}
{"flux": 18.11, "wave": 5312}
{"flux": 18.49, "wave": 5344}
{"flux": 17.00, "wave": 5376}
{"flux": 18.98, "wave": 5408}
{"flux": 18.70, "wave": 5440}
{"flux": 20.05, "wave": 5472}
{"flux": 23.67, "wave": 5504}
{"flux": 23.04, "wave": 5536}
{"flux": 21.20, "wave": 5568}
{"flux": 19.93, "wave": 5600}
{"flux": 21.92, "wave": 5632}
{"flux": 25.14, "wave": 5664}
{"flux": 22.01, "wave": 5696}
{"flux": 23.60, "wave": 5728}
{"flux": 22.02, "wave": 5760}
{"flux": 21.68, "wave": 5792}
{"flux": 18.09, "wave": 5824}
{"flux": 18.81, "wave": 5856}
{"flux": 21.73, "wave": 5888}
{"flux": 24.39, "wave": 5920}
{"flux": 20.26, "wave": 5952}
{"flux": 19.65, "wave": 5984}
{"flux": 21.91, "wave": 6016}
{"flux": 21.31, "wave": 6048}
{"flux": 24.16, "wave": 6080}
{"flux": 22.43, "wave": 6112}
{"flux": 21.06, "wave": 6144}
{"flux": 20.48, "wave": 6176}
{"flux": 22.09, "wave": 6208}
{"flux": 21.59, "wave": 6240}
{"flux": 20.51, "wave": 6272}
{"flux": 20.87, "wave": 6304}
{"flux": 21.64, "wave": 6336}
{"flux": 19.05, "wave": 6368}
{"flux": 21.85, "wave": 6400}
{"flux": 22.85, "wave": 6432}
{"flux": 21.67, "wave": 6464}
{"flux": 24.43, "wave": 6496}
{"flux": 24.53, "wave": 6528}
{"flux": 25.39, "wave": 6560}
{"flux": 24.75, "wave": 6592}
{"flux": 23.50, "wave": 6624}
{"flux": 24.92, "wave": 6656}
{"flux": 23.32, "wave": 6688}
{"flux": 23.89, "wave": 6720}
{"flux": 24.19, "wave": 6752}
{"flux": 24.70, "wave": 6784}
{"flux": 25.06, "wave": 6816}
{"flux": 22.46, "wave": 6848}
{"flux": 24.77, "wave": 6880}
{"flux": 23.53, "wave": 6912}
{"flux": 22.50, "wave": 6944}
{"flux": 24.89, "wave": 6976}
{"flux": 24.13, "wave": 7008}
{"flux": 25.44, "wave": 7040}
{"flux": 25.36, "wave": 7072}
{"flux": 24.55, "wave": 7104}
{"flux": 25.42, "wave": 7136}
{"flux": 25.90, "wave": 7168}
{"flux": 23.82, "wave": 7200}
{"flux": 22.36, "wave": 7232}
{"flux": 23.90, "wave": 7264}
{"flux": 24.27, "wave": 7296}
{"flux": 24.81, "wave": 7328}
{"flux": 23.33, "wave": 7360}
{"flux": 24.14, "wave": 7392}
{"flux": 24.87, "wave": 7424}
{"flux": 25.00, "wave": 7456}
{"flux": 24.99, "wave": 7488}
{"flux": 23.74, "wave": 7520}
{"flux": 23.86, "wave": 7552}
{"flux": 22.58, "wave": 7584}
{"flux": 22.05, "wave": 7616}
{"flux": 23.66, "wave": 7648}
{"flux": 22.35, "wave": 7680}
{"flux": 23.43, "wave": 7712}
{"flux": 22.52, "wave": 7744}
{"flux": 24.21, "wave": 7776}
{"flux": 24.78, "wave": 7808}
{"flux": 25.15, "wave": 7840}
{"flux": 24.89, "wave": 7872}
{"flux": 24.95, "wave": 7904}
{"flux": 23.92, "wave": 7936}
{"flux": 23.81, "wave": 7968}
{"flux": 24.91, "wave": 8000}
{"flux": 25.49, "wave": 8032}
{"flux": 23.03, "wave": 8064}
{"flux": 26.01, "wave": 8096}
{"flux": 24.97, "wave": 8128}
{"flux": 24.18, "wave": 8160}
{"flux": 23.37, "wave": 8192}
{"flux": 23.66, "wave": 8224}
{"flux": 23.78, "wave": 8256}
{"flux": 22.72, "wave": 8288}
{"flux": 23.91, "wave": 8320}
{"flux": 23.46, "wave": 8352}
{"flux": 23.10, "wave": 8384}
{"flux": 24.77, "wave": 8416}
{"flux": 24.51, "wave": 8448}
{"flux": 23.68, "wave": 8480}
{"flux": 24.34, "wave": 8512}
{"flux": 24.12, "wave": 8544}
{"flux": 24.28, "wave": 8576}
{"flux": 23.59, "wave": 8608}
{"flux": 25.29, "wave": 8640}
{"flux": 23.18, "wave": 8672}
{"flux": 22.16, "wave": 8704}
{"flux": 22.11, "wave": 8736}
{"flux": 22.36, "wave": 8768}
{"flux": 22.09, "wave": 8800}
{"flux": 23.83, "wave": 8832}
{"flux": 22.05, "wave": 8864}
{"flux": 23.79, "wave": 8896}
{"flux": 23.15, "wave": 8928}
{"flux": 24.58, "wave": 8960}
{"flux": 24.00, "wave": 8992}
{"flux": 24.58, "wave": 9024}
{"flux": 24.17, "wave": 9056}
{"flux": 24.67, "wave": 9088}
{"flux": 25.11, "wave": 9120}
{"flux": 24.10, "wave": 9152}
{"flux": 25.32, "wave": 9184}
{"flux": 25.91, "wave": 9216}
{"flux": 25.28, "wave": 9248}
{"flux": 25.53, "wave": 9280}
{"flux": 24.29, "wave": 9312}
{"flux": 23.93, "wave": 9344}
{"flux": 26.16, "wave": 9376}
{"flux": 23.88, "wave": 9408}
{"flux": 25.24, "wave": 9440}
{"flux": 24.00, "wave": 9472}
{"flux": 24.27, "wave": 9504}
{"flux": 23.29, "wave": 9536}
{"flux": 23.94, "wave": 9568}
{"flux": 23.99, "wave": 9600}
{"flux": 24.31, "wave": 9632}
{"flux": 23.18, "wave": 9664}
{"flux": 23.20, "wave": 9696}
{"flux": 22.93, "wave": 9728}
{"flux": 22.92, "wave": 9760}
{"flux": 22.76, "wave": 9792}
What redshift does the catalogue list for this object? 0.23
